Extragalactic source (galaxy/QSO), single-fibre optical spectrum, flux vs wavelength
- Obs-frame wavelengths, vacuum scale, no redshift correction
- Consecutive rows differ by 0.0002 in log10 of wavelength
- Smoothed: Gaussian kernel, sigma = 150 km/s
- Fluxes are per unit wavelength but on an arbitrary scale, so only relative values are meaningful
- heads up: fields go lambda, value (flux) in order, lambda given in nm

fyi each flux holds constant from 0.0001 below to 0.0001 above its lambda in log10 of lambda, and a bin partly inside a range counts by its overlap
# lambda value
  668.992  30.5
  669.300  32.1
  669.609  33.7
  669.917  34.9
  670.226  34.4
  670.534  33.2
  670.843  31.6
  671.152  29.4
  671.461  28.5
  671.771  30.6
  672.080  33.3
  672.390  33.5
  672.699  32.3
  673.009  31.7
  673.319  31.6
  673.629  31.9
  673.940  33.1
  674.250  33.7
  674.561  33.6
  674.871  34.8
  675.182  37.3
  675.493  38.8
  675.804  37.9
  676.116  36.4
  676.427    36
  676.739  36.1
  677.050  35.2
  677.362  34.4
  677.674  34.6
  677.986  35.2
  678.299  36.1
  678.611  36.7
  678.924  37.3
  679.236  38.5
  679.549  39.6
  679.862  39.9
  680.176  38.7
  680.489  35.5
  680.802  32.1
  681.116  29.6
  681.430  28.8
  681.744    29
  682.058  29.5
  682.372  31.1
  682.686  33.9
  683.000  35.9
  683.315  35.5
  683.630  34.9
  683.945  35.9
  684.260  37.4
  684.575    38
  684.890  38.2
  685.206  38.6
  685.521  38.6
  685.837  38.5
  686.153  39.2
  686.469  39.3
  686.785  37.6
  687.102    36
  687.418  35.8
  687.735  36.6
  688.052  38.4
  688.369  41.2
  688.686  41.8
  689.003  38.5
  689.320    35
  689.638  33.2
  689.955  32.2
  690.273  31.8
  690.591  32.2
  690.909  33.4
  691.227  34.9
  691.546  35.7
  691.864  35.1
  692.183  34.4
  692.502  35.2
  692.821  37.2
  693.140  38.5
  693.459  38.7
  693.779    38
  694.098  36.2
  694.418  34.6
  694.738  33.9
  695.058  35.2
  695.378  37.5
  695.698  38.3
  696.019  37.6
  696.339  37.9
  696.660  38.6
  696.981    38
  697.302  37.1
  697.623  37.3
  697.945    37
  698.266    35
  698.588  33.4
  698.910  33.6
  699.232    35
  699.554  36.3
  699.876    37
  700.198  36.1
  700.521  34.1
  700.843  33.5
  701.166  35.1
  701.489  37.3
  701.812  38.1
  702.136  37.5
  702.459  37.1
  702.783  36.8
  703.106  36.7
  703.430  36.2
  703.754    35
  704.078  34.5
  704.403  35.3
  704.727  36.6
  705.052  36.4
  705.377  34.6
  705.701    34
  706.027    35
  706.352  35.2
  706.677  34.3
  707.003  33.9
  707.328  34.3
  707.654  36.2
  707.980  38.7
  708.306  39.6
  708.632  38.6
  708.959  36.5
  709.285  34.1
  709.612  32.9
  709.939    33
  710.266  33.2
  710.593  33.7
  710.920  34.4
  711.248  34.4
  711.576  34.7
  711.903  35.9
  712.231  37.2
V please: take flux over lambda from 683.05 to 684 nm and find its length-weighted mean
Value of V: 35.4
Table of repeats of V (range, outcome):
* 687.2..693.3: 35.9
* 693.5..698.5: 36.8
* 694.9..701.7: 36.2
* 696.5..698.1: 37.6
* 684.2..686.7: 38.5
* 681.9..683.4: 33.1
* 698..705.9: 35.6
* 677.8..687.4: 35.8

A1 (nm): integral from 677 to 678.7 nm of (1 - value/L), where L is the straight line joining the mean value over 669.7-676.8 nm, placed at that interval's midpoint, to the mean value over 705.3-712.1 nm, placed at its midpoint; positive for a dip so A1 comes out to -0.07 nm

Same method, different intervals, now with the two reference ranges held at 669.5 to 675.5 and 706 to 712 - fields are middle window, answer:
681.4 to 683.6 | 0.08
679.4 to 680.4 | -0.17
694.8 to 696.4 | -0.13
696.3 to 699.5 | -0.16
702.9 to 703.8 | -0.03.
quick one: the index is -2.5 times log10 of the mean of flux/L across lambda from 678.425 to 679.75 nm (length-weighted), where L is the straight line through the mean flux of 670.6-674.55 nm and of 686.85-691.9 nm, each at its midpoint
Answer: -0.142 mag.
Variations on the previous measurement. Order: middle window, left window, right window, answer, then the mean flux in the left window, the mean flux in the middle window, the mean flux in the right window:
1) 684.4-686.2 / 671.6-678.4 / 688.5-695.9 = -0.10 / 34.4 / 38.5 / 35.8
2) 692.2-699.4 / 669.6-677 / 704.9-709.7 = -0.05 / 33.7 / 36.5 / 35.7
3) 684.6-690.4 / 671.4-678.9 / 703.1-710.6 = -0.08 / 34.4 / 37.3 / 35.4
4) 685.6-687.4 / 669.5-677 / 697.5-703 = -0.09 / 33.7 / 38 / 35.9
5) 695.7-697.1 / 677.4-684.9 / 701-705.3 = -0.06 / 35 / 38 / 36.3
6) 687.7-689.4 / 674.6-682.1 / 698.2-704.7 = -0.10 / 35.4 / 38.9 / 35.7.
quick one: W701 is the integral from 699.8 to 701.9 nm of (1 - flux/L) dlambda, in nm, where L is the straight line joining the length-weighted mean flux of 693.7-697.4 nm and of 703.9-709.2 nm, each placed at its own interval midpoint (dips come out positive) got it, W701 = 0.04 nm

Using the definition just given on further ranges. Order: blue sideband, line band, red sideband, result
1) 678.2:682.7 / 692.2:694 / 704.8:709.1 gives -0.11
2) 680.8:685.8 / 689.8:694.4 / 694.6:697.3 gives 0.14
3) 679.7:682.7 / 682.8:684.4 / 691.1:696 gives -0.11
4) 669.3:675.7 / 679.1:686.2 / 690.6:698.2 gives -0.16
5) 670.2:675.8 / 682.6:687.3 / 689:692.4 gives -0.48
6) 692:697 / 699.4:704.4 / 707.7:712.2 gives 0.01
